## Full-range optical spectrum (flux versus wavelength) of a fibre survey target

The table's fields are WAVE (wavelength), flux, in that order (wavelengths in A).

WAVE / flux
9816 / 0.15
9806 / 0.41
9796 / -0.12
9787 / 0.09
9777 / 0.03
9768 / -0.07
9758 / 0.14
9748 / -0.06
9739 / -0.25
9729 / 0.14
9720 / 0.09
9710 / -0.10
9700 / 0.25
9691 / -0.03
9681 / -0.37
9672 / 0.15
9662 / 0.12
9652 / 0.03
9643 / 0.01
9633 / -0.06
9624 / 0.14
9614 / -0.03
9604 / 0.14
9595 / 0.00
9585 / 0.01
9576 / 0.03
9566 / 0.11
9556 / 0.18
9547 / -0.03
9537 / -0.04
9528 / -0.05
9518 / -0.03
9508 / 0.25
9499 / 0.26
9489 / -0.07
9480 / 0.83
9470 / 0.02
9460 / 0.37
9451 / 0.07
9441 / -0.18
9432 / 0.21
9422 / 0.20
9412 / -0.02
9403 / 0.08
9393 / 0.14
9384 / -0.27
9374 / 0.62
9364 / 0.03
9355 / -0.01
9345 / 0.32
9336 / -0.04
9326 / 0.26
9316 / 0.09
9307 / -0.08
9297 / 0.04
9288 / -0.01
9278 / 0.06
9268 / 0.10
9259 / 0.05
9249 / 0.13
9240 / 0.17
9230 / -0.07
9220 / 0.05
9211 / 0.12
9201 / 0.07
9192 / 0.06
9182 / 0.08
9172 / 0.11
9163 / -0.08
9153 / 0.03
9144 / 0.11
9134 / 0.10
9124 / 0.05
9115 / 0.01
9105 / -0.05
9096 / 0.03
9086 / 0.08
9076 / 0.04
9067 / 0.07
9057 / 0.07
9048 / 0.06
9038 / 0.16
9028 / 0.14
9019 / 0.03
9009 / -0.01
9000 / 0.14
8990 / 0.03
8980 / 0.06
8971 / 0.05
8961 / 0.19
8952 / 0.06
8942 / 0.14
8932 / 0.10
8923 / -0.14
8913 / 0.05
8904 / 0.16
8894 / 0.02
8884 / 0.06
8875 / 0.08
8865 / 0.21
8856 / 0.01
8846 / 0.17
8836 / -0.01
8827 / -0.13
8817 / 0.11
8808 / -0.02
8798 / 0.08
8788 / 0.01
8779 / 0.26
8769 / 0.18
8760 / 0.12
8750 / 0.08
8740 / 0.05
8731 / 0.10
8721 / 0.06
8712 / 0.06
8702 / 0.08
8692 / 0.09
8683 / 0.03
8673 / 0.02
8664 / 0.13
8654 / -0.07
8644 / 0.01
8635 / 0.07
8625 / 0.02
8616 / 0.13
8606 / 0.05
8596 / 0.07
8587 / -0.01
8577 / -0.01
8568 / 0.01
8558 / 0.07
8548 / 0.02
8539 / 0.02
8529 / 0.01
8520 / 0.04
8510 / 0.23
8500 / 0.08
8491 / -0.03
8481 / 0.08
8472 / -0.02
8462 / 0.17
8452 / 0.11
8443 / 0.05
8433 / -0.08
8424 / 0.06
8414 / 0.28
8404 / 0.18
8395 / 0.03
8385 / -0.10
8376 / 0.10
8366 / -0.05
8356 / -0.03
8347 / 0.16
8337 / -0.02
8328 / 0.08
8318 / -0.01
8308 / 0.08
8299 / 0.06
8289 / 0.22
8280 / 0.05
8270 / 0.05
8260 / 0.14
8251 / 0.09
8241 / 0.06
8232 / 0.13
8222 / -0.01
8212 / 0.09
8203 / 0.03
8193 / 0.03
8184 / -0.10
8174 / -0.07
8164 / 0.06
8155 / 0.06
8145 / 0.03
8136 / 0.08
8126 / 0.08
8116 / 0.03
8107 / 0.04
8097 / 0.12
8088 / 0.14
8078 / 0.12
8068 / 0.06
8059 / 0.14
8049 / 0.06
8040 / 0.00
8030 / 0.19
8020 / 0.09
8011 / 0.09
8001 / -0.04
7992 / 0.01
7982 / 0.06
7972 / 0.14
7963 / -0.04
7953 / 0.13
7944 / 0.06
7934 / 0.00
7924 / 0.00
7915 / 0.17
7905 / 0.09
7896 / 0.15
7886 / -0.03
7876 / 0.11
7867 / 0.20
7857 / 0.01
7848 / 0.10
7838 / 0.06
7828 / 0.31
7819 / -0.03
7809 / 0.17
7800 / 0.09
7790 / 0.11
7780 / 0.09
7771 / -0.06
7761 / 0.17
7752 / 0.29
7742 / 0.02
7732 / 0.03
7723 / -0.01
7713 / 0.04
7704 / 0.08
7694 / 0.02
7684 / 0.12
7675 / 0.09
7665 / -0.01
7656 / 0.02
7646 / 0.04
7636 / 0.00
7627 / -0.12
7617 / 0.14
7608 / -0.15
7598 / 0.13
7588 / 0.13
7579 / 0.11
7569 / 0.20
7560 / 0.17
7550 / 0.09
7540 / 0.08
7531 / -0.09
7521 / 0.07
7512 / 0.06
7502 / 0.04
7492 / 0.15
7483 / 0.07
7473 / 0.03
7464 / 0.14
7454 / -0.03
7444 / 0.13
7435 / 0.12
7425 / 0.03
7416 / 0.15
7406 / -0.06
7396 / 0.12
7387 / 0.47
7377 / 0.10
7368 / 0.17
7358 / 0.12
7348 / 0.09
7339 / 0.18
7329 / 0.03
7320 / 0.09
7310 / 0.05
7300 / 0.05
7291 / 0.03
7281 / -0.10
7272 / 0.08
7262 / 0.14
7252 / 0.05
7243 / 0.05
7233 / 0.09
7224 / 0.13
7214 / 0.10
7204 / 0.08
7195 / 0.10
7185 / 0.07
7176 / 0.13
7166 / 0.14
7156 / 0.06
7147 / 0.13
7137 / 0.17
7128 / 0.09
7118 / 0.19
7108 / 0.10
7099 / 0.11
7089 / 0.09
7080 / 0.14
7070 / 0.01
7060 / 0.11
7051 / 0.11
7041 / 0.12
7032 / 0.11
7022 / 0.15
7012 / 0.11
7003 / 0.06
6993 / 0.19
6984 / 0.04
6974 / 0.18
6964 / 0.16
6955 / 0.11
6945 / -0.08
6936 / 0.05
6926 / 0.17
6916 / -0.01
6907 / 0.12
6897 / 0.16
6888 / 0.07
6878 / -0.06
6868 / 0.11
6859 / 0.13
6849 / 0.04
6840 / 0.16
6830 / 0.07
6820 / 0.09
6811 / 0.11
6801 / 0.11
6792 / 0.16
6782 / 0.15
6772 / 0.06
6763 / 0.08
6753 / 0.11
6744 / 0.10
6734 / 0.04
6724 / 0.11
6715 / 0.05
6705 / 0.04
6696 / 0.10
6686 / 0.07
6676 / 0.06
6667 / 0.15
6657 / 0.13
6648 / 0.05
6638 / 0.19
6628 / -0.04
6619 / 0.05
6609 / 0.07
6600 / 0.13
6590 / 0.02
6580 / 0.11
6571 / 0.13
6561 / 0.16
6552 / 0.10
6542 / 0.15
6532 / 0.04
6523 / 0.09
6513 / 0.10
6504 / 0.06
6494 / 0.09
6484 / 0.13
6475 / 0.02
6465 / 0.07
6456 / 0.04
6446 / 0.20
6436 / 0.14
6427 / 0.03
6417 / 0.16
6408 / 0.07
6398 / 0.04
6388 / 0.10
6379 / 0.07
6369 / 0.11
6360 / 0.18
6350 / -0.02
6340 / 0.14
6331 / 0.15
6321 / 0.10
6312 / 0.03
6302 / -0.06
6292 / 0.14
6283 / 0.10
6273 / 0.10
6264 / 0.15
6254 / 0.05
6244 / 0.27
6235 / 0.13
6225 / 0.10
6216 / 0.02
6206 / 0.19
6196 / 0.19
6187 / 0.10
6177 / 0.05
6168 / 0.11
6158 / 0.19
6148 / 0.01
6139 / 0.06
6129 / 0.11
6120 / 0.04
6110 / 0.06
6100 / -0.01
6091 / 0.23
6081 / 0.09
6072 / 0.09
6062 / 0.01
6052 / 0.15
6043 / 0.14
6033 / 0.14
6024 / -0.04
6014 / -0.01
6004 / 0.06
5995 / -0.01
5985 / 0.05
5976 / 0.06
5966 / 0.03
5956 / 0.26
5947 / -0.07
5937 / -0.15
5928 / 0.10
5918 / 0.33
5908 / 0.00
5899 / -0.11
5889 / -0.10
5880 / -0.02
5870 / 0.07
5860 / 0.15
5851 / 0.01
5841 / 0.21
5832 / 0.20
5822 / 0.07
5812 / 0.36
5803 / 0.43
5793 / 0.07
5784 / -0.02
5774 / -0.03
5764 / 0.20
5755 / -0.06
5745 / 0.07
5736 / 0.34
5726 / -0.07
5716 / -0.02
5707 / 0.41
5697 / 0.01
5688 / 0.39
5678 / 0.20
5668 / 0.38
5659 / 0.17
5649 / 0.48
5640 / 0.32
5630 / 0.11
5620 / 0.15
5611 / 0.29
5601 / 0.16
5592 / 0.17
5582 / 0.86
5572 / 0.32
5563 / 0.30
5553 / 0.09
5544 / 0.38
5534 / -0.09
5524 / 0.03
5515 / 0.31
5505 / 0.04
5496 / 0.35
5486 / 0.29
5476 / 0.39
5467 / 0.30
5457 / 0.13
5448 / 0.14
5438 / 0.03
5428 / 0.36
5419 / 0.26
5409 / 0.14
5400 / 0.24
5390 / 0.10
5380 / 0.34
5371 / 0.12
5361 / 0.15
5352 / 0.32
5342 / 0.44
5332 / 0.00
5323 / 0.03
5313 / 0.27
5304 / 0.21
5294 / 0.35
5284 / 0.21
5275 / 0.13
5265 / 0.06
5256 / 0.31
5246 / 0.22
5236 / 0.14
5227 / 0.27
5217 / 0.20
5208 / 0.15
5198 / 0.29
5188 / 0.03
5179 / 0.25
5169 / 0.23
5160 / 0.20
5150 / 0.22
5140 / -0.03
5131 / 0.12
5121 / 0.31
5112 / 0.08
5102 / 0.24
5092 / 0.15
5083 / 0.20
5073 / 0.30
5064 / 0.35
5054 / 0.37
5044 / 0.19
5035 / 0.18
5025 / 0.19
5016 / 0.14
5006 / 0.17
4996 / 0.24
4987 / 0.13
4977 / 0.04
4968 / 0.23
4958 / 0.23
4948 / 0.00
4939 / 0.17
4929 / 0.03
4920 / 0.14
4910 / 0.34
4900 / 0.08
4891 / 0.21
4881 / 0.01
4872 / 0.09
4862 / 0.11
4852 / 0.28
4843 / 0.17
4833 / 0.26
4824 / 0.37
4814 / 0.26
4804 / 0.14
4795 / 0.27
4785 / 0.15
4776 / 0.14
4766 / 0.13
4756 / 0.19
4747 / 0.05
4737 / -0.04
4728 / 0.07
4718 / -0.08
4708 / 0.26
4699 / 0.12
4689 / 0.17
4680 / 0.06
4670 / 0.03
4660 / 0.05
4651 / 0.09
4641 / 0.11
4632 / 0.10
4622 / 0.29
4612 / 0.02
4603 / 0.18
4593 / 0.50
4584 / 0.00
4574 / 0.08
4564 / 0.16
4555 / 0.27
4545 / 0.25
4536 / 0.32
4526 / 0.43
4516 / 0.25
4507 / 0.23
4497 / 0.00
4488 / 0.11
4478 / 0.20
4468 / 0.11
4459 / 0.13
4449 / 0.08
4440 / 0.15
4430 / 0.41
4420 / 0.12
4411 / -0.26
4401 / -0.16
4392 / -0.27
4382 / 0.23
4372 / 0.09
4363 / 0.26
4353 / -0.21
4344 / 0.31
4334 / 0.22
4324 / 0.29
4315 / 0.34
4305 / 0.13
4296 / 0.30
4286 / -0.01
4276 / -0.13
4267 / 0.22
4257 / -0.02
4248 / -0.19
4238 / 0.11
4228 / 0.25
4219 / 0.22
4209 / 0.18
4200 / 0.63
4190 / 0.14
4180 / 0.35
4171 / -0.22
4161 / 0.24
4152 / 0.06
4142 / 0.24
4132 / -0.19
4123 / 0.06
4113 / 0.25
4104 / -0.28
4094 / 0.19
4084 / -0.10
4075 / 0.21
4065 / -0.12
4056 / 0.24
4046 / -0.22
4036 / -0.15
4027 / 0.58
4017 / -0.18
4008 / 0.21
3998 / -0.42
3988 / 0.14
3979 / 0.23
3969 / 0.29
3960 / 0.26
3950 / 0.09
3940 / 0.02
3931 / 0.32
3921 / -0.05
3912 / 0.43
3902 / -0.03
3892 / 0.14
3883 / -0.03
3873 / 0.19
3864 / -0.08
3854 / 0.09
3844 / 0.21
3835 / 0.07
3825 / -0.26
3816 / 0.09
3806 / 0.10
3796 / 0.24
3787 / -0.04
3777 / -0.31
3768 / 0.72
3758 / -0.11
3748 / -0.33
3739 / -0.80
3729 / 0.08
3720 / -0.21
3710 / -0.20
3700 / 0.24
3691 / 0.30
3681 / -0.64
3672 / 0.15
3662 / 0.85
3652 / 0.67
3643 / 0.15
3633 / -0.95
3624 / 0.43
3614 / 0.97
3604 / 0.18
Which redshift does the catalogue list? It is 0.126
